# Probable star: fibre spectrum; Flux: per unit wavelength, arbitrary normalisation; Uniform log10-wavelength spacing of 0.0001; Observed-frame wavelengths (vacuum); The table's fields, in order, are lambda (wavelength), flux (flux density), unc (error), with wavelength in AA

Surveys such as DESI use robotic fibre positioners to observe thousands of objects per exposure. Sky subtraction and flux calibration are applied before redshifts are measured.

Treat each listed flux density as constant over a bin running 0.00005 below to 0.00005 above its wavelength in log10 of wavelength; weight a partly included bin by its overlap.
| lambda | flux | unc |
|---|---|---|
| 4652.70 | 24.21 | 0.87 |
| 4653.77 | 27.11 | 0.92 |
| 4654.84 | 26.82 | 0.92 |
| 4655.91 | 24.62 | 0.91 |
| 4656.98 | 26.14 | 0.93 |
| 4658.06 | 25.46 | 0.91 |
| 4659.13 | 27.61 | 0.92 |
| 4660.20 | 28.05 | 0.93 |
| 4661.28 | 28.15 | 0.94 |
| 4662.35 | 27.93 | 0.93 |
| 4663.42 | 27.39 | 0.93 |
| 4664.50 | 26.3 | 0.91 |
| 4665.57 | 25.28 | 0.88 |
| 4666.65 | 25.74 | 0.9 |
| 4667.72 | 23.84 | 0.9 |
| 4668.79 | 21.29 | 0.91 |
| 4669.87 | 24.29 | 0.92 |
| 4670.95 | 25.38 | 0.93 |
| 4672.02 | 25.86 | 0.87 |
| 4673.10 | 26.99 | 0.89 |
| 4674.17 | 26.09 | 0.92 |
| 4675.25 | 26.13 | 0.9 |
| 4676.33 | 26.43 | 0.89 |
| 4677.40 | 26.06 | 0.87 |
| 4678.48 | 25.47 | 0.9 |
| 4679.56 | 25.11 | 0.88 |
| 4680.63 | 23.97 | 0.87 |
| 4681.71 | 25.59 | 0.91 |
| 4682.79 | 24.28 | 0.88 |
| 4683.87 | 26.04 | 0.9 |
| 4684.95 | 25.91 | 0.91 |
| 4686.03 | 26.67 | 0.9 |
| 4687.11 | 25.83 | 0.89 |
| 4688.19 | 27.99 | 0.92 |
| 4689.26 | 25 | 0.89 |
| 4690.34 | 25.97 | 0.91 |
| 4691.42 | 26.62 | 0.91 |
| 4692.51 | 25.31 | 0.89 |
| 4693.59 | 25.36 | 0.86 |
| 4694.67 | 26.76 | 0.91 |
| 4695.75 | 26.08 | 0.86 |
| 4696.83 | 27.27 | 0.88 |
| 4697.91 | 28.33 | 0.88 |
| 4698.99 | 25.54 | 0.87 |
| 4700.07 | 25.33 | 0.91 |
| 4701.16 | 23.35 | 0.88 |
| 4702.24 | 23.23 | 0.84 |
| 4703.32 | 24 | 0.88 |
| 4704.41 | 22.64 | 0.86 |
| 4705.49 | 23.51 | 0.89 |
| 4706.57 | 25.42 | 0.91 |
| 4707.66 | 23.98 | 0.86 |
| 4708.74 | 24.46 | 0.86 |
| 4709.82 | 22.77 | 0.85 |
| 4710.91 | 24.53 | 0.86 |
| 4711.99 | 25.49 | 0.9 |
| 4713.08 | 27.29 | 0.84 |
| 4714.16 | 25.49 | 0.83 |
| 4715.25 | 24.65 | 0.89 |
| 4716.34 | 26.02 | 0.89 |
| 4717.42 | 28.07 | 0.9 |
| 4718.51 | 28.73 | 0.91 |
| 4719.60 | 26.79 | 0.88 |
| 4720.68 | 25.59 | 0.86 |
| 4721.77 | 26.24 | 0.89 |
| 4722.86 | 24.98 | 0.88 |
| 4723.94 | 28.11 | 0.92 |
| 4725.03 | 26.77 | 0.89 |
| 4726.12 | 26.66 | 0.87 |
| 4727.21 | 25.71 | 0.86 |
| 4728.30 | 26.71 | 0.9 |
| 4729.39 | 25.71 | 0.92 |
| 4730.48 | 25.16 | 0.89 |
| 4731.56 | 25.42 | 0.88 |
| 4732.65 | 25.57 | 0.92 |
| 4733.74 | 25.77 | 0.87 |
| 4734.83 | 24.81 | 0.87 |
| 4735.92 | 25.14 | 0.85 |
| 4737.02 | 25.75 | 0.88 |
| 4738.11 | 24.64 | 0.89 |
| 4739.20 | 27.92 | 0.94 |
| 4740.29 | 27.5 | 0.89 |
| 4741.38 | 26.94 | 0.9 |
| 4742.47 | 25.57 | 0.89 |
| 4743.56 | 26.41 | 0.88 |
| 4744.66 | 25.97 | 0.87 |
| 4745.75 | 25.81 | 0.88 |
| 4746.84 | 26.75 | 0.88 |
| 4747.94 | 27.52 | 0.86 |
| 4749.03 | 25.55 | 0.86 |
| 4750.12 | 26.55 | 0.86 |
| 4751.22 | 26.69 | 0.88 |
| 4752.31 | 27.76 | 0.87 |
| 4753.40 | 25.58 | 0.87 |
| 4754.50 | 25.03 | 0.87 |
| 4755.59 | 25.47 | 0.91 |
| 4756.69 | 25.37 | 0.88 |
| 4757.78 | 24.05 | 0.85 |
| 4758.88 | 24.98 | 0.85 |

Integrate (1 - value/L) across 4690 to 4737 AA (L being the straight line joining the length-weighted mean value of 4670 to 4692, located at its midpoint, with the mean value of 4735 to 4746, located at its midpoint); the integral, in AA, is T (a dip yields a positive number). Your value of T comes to 0.68 AA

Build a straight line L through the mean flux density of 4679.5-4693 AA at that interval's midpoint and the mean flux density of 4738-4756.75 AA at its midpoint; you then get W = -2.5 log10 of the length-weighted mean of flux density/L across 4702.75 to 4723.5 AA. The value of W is 0.03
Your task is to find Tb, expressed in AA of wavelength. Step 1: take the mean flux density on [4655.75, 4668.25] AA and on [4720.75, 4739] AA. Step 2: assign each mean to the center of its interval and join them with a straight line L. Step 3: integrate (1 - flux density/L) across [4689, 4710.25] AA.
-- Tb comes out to 0.9 AA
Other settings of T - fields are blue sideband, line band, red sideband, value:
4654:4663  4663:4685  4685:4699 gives 1.05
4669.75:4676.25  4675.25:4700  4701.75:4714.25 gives -0.69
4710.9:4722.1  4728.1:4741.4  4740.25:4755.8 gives 0.24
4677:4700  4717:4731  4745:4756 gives -0.21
